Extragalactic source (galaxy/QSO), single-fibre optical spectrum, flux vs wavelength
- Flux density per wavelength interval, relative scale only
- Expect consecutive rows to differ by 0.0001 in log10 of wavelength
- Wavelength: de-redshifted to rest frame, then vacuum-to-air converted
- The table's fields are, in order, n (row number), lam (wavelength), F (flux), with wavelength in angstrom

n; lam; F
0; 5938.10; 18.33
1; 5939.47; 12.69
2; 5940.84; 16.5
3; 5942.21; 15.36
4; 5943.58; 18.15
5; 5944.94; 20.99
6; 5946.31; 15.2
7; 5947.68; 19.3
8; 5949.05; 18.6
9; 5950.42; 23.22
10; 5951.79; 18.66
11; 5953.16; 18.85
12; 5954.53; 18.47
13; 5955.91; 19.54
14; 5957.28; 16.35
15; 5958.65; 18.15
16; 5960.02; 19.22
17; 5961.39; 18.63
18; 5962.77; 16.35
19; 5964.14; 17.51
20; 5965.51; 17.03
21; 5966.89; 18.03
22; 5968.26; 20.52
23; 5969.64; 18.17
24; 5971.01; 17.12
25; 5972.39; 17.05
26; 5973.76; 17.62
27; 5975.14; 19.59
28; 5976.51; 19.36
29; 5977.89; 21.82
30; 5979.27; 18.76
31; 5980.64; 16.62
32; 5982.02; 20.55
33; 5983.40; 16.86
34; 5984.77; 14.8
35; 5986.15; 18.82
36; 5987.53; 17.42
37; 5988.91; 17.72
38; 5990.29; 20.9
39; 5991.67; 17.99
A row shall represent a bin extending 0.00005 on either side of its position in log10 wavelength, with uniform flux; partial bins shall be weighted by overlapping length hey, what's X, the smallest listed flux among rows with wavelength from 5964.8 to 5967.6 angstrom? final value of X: 17.03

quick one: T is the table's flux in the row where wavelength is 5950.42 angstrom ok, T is 23.22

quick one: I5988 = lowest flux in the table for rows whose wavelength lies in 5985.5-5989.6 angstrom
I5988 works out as 17.42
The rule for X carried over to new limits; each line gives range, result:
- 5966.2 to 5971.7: 17.12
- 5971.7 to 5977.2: 17.05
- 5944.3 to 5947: 15.2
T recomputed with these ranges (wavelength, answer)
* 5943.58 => 18.15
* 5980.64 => 16.62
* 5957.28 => 16.35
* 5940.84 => 16.5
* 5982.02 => 20.55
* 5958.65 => 18.15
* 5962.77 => 16.35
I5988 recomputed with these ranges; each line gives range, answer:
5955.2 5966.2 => 16.35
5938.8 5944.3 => 12.69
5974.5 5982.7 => 16.62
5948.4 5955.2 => 18.47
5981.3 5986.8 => 14.8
